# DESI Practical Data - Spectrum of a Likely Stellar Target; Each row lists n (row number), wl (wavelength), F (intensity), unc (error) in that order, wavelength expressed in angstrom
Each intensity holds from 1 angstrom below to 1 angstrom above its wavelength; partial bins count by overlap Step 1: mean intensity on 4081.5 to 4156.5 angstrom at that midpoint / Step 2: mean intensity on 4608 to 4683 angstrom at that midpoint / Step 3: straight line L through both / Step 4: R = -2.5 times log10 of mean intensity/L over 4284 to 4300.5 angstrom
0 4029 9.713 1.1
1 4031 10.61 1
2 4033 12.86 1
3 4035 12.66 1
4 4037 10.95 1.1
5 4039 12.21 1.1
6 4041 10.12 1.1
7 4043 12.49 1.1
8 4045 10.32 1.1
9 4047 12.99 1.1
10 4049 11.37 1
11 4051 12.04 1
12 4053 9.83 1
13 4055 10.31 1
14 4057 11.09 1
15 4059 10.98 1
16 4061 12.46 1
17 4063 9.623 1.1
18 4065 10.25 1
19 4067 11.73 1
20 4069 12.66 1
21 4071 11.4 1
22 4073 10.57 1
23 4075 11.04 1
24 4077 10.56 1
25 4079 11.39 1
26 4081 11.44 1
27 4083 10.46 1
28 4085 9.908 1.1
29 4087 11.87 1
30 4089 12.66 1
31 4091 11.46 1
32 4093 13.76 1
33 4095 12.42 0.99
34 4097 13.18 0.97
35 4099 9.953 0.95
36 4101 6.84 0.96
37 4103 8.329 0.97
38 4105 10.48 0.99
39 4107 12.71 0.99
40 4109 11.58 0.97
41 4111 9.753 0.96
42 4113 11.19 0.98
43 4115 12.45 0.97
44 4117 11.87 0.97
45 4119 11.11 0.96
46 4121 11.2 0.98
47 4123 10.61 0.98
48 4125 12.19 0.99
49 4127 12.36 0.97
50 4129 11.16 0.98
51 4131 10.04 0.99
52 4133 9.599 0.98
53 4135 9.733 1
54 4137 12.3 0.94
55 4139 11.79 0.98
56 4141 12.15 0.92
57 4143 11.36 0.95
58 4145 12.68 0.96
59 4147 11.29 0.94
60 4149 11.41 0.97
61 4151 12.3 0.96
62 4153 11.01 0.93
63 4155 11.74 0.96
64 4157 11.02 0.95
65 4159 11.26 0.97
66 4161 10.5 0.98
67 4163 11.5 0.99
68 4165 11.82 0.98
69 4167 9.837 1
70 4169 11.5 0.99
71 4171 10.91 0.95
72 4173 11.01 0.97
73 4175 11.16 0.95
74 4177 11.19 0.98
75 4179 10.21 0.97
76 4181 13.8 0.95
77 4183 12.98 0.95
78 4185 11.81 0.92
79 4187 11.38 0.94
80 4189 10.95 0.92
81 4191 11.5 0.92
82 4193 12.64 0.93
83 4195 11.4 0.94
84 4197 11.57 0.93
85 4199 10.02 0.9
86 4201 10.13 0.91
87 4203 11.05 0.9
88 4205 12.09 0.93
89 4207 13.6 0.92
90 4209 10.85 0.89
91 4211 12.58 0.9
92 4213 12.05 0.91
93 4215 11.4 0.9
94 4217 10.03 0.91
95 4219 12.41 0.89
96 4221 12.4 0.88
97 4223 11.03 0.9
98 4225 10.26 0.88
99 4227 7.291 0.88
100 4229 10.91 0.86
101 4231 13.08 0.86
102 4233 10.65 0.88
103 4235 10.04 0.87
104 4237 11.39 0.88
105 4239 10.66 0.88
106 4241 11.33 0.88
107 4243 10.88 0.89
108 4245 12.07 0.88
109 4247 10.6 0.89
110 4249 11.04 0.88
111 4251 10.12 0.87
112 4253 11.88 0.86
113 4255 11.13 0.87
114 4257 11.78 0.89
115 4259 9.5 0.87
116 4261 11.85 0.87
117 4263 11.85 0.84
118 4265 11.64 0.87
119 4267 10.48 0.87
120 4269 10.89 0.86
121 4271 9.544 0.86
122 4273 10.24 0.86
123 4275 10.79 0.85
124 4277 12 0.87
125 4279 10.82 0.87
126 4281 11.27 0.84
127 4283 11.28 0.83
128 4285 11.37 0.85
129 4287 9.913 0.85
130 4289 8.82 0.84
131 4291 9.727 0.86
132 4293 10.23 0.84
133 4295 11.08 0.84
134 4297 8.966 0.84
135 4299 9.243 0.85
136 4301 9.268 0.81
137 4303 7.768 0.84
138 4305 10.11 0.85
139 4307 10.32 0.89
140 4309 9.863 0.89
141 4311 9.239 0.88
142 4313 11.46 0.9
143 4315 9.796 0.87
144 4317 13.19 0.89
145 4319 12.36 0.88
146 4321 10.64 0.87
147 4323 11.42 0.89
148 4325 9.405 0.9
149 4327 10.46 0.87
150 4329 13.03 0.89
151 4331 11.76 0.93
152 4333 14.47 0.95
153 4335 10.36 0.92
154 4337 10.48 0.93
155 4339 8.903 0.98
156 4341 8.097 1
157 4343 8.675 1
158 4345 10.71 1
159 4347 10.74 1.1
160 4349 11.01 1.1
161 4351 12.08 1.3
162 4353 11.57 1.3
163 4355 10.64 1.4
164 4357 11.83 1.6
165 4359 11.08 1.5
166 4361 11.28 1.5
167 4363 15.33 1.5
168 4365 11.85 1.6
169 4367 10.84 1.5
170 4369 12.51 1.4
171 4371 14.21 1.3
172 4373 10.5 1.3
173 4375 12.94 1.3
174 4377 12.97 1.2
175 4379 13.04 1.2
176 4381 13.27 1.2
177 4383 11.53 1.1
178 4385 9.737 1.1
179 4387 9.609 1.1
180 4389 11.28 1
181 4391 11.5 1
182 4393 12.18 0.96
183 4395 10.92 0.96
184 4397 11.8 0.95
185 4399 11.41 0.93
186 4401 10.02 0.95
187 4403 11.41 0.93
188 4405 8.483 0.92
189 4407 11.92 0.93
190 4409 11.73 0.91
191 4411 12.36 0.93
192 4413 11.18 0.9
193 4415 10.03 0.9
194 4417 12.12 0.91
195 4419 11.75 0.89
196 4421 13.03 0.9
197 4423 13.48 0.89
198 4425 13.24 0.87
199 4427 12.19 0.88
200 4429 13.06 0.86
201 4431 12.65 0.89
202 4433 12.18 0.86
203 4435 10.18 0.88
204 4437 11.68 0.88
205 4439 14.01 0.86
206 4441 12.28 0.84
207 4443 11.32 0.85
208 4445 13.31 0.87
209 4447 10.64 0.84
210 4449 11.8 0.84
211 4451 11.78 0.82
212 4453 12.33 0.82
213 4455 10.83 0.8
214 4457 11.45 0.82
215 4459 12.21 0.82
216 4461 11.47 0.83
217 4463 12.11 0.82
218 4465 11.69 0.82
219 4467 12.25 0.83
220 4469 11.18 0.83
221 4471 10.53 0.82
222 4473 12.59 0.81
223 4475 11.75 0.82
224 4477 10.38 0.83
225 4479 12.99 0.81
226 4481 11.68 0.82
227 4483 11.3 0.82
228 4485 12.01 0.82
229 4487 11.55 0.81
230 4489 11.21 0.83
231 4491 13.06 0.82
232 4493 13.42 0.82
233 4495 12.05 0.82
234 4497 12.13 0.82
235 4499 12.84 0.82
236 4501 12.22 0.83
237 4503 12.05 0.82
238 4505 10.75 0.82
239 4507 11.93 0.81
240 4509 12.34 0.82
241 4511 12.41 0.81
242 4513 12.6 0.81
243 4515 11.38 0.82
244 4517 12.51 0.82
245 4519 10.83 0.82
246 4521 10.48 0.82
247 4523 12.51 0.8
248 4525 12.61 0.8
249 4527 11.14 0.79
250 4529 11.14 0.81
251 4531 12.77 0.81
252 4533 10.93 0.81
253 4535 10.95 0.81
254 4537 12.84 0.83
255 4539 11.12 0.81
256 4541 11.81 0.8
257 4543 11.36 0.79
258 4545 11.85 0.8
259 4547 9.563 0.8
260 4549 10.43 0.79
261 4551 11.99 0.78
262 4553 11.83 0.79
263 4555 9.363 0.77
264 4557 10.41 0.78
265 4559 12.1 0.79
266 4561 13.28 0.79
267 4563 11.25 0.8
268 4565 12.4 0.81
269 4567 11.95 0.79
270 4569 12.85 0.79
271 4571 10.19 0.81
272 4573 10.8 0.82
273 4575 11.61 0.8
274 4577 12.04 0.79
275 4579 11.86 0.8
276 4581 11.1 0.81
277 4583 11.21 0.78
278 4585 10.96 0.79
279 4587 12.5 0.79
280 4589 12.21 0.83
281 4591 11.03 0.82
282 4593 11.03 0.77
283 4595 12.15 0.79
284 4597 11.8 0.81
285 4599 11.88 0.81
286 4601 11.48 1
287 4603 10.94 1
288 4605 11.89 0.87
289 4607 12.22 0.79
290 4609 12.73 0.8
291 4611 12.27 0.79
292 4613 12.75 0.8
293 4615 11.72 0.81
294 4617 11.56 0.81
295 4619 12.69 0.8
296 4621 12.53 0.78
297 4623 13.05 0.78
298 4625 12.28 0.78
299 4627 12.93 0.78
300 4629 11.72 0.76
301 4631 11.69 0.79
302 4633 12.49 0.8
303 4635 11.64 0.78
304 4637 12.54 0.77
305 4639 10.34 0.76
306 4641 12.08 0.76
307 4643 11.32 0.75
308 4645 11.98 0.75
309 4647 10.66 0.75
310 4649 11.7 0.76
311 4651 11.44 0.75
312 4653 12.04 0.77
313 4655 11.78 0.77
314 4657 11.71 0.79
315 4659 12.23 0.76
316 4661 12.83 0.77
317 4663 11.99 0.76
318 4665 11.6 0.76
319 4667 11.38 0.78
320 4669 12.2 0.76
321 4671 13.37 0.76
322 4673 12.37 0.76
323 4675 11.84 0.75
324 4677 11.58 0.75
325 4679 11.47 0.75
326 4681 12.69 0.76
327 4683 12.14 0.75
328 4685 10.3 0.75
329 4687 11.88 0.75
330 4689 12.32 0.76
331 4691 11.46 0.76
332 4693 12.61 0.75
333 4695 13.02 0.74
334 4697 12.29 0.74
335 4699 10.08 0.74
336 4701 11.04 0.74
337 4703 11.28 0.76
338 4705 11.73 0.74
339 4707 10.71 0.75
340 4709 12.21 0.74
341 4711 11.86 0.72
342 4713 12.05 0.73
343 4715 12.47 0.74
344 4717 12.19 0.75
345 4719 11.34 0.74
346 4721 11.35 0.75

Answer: 0.16 mag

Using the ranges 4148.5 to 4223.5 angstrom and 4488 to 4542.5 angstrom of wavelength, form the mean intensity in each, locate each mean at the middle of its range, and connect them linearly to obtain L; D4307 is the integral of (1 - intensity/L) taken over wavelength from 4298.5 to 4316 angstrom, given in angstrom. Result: 2.94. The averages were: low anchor 11.5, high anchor 11.9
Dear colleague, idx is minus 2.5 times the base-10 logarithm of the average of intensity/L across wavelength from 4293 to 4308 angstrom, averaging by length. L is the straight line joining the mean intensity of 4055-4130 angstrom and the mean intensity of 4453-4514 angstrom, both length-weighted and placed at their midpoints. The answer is 0.205 mag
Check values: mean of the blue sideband 11.2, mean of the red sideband 11.9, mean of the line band 9.58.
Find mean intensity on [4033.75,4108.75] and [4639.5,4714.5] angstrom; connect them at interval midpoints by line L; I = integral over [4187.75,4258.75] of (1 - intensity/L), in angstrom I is 1.0 angstrom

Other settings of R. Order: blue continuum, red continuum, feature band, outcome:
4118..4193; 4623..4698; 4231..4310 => 0.09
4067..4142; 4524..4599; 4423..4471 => -0.05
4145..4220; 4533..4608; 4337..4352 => 0.14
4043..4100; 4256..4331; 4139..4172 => -0.03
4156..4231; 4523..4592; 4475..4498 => -0.04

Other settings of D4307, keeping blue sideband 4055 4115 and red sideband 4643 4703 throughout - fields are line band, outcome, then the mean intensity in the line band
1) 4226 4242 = 0.88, 10.7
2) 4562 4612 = 0.18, 11.7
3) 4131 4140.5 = 0.28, 10.8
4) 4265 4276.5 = 0.78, 10.6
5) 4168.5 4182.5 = -0.29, 11.5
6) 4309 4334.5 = 0.11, 11.4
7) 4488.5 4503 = -1.02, 12.4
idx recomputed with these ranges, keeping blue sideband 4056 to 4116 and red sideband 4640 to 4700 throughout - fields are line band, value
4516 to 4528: 0.00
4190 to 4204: 0.01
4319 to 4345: 0.07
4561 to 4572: -0.01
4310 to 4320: 0.02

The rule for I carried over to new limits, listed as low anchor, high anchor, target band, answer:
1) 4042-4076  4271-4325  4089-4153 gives -1.5 angstrom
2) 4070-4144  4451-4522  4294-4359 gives 5.4 angstrom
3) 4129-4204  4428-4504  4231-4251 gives 0.8 angstrom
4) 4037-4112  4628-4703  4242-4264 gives 0.4 angstrom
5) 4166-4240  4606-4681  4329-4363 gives 1.4 angstrom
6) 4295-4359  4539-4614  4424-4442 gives -2.2 angstrom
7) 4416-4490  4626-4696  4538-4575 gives 1.8 angstrom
